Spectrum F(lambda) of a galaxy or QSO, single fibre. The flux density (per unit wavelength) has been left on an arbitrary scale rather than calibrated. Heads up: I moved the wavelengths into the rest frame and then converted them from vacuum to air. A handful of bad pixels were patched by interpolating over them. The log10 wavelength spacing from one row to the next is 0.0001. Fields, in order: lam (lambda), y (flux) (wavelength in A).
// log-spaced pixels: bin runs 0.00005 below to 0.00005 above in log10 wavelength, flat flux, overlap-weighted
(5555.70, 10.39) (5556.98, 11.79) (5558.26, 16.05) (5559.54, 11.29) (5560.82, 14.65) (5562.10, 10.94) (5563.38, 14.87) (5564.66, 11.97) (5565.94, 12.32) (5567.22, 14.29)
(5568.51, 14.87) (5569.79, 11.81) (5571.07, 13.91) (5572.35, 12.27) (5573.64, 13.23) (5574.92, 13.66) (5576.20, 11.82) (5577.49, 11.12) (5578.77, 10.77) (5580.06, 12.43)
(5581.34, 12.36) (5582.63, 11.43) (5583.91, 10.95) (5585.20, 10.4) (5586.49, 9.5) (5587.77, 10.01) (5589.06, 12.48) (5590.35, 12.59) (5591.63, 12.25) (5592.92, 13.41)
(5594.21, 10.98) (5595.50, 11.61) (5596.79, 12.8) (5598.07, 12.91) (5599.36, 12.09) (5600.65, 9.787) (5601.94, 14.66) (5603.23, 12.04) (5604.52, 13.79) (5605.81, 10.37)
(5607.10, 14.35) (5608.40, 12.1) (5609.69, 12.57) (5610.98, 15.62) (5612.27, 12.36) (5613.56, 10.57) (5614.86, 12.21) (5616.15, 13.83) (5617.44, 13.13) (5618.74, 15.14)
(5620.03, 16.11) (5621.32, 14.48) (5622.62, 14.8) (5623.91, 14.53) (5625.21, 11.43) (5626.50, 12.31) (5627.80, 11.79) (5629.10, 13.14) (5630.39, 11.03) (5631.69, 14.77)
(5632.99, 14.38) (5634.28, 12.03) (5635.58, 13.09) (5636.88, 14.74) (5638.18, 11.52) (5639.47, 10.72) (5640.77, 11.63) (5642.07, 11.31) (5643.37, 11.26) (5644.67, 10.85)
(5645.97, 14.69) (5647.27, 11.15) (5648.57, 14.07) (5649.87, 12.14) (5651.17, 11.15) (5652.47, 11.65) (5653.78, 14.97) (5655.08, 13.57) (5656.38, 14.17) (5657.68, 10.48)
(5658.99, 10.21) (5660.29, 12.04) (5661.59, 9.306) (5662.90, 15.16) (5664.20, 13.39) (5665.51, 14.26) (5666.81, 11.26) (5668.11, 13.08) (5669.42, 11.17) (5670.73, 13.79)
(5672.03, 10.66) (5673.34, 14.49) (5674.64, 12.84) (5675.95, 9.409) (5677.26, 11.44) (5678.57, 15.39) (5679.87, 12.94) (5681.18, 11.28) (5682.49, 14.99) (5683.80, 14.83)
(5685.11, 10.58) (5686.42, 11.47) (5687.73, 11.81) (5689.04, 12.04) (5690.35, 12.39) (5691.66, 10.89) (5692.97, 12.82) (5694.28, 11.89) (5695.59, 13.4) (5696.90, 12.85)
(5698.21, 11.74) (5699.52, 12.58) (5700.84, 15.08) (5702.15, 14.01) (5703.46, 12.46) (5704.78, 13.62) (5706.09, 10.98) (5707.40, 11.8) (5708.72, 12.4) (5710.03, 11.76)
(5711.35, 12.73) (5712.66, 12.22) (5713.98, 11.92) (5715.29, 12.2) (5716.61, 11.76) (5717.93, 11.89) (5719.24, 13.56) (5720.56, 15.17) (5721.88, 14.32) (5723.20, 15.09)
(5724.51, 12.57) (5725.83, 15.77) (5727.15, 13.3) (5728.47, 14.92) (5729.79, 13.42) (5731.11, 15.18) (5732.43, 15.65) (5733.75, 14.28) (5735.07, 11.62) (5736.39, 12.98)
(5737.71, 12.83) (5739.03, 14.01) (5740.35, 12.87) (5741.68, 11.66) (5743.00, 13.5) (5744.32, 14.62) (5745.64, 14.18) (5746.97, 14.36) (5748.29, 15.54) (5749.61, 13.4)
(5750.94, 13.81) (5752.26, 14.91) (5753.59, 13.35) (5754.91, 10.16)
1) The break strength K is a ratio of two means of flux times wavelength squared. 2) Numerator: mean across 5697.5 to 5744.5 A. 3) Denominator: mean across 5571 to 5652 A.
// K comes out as 1.10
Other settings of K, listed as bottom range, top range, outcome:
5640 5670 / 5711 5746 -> 1.13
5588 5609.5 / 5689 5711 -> 1.05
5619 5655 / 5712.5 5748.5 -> 1.10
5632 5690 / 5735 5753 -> 1.13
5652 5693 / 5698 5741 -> 1.08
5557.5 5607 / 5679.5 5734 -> 1.10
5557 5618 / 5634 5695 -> 1.02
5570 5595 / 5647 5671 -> 1.08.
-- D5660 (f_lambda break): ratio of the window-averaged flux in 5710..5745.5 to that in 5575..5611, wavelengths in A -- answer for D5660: 1.12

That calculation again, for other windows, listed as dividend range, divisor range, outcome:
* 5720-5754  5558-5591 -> 1.13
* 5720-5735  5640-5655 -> 1.17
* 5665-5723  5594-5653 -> 0.99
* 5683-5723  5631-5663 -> 1.02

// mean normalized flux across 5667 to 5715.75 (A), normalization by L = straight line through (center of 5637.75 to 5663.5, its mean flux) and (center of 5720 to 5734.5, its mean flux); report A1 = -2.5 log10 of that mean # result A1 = 0.07 mag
